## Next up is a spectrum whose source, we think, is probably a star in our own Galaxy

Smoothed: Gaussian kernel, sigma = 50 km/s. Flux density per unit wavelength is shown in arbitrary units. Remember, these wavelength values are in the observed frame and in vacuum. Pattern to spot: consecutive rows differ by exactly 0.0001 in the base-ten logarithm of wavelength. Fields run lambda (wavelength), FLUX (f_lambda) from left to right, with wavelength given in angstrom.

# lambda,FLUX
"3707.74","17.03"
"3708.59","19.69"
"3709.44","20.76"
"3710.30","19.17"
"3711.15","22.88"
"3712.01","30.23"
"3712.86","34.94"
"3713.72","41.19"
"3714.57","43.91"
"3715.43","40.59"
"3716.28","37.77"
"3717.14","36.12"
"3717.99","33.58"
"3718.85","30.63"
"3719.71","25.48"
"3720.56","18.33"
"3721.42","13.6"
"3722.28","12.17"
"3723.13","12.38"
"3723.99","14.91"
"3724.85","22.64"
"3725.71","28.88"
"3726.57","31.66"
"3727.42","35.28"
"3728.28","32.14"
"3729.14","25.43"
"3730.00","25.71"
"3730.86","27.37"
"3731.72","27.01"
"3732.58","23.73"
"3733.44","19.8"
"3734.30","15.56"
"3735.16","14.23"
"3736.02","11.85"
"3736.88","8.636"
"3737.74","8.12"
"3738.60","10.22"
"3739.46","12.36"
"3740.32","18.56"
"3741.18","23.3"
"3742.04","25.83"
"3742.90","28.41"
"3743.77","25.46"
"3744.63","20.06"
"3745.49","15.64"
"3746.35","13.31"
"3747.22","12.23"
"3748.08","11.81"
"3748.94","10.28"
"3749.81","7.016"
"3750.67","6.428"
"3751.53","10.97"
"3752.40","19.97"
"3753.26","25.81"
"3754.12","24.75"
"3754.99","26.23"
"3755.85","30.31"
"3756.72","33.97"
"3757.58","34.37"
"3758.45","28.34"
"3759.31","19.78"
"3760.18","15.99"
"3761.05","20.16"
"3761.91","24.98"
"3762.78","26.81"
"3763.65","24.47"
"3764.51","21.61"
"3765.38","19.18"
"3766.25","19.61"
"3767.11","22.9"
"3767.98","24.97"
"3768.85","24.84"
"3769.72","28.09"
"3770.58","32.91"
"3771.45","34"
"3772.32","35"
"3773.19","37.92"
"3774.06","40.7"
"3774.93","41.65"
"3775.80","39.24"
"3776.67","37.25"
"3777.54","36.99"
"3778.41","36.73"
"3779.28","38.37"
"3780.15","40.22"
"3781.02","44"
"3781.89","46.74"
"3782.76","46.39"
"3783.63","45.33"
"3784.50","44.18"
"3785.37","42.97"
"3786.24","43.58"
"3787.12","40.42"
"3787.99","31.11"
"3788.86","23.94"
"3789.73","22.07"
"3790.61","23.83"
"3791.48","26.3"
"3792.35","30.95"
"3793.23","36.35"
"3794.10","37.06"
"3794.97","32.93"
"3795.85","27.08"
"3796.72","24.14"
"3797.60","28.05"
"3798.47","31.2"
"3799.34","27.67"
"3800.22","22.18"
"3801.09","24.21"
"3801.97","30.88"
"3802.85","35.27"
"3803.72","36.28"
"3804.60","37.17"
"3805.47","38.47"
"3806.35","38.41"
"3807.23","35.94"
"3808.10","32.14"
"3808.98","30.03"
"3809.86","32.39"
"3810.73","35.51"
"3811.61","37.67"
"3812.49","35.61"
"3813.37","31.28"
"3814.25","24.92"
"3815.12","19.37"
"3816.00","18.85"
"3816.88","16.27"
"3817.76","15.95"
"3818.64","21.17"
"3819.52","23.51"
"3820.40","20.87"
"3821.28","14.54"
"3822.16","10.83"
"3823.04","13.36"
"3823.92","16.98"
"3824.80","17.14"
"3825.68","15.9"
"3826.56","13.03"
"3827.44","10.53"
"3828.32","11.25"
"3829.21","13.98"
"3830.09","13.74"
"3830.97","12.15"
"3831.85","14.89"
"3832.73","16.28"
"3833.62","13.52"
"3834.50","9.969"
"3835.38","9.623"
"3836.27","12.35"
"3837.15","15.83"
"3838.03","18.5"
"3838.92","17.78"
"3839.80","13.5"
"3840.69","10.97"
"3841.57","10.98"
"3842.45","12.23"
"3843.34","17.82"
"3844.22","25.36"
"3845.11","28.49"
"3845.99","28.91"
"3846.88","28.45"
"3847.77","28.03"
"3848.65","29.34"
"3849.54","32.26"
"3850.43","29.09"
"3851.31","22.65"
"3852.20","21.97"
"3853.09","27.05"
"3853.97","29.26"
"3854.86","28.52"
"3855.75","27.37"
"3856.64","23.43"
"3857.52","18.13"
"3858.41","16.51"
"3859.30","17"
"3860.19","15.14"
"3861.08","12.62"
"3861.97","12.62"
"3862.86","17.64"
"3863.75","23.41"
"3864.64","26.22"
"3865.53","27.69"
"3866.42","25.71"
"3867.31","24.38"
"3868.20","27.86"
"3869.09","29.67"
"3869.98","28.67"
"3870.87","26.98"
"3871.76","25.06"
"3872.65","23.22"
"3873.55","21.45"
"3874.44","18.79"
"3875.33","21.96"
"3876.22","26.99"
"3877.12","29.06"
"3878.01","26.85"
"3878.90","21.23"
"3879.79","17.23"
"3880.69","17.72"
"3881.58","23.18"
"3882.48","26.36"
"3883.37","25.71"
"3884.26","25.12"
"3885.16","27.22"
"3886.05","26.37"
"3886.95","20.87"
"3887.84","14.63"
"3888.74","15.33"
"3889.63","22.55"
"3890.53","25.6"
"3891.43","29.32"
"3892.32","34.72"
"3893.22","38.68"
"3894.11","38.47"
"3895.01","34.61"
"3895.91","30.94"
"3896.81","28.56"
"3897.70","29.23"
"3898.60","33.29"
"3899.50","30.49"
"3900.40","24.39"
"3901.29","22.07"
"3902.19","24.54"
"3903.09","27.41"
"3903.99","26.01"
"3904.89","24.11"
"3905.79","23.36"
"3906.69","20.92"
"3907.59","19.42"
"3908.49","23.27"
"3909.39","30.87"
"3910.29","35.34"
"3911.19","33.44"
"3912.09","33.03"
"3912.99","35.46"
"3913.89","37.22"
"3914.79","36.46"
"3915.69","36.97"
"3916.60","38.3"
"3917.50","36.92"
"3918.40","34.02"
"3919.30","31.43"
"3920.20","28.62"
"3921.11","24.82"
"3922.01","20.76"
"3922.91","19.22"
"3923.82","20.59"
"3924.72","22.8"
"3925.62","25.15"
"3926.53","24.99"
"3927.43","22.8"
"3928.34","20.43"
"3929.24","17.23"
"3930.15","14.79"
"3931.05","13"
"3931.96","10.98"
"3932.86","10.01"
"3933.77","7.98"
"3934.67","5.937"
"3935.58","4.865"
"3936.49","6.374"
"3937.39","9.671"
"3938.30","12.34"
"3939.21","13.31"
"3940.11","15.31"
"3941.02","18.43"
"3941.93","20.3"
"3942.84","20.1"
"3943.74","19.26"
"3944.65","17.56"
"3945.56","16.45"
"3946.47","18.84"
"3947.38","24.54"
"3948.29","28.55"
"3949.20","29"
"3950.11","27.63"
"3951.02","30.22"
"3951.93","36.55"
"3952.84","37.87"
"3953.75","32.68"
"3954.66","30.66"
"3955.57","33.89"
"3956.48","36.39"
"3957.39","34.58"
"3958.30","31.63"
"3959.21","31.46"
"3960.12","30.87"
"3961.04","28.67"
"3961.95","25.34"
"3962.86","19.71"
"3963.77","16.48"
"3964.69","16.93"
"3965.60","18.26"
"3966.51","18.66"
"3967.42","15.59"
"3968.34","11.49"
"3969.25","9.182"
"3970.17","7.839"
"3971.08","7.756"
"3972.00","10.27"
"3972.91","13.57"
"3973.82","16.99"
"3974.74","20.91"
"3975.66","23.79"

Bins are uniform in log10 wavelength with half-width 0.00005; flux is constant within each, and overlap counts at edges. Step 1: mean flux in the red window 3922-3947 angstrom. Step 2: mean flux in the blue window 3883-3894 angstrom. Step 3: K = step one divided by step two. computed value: 0.62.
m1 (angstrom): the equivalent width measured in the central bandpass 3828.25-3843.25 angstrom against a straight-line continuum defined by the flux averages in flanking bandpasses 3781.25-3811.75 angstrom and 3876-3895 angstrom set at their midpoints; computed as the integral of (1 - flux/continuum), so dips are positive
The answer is 8.3 angstrom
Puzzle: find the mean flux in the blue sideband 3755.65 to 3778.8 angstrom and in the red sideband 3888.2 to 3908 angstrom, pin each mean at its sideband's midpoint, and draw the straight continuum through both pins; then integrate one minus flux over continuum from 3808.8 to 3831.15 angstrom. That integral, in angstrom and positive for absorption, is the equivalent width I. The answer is 6.5 angstrom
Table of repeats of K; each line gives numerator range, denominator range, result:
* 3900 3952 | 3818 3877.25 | 1.14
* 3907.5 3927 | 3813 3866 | 1.55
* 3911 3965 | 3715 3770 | 1.09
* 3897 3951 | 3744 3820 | 0.80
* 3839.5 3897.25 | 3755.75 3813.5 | 0.75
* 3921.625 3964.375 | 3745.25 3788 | 0.75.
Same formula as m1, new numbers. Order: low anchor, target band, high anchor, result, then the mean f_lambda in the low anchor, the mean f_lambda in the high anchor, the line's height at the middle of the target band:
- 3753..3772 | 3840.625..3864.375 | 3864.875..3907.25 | 3.26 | 25.7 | 25.8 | 25.8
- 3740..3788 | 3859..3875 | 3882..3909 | 2.59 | 28.3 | 26.5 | 26.9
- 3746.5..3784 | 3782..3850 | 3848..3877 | 2.66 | 28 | 23.8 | 25.8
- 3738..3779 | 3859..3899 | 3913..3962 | -1.35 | 24.3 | 23.9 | 24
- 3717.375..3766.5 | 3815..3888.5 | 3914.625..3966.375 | 5.67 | 20.9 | 23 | 22.1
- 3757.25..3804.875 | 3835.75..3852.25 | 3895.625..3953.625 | 4.09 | 31.8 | 23.8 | 28.3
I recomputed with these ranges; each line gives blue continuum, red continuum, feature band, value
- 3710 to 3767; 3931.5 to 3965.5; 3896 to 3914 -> -4.86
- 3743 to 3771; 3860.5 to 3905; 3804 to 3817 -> -4.70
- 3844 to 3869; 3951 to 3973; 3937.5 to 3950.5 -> 2.09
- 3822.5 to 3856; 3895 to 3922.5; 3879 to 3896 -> 0.32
